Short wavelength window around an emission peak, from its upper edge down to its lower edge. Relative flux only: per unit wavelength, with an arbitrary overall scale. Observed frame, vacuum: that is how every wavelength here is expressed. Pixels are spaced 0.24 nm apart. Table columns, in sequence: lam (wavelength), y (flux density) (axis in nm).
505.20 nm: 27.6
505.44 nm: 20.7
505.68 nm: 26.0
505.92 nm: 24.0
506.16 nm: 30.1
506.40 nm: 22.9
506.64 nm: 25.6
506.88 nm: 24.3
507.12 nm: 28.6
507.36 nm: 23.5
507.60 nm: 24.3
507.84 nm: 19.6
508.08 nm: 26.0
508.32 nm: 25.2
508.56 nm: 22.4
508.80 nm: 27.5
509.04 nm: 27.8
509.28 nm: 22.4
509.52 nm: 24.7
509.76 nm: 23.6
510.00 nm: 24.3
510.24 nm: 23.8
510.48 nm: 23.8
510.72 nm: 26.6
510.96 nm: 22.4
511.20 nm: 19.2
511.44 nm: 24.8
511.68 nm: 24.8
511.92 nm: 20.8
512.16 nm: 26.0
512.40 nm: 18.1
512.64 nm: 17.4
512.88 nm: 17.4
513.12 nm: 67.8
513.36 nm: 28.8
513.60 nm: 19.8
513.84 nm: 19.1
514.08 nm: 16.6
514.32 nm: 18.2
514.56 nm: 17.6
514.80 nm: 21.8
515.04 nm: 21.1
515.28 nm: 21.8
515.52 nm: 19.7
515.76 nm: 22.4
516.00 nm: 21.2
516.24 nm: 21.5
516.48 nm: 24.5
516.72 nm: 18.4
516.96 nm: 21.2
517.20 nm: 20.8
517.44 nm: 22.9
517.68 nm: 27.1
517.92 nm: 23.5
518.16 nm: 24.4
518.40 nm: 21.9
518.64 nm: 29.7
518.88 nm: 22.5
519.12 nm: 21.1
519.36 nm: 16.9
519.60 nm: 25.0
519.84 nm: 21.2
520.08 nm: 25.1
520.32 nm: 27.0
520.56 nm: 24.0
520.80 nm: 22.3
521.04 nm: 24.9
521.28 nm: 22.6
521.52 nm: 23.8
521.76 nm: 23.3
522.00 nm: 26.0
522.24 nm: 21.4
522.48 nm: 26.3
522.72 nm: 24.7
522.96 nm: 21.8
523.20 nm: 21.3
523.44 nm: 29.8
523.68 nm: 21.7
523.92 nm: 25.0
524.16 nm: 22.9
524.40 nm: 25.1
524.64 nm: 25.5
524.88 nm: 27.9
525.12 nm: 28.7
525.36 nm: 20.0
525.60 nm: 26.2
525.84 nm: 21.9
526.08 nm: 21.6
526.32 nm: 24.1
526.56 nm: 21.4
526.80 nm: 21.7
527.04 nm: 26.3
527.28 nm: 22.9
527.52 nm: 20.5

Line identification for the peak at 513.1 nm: Hbeta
